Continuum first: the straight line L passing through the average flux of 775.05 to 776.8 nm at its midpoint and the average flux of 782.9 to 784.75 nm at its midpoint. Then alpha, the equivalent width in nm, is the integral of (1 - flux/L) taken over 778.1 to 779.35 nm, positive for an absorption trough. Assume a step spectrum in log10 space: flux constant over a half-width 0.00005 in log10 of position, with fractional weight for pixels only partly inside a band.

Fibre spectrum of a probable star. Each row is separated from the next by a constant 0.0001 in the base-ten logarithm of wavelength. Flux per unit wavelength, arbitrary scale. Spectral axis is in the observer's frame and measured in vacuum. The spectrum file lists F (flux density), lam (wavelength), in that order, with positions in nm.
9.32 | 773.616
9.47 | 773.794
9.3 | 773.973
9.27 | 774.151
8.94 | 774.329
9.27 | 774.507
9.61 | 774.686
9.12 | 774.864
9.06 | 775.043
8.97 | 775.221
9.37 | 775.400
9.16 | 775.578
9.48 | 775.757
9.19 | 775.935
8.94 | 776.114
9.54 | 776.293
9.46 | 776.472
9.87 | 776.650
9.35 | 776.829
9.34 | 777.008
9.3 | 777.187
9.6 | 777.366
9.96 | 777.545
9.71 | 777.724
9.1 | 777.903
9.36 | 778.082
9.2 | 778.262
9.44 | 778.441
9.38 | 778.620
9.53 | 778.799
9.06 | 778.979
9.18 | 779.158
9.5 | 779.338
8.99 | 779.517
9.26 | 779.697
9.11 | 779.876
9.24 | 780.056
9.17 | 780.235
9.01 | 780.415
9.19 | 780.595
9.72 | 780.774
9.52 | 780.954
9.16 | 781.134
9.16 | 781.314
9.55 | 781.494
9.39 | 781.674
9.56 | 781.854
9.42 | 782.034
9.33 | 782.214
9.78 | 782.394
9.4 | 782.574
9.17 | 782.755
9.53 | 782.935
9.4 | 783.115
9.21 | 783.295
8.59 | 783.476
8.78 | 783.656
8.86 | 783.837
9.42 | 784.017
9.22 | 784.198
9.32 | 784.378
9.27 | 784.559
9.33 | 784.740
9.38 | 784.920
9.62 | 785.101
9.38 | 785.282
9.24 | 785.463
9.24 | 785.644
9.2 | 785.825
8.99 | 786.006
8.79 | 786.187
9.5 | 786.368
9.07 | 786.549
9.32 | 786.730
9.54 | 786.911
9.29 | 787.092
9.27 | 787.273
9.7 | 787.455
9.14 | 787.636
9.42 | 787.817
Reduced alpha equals -0.01 nm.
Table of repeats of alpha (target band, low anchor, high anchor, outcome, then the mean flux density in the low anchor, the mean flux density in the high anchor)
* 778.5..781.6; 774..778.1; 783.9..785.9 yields 0.019 nm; 9.35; 9.32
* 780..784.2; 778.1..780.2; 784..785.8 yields 0.006 nm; 9.26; 9.33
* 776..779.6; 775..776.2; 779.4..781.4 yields -0.073 nm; 9.18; 9.24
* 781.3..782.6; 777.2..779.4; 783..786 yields -0.024 nm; 9.41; 9.21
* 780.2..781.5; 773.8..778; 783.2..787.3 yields -0.004 nm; 9.35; 9.21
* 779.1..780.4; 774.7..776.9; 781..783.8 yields 0.014 nm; 9.31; 9.29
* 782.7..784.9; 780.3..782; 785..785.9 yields 0.038 nm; 9.36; 9.33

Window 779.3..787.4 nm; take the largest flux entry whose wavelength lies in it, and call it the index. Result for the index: 9.78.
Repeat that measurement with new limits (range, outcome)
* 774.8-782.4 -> 9.96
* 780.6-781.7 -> 9.72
